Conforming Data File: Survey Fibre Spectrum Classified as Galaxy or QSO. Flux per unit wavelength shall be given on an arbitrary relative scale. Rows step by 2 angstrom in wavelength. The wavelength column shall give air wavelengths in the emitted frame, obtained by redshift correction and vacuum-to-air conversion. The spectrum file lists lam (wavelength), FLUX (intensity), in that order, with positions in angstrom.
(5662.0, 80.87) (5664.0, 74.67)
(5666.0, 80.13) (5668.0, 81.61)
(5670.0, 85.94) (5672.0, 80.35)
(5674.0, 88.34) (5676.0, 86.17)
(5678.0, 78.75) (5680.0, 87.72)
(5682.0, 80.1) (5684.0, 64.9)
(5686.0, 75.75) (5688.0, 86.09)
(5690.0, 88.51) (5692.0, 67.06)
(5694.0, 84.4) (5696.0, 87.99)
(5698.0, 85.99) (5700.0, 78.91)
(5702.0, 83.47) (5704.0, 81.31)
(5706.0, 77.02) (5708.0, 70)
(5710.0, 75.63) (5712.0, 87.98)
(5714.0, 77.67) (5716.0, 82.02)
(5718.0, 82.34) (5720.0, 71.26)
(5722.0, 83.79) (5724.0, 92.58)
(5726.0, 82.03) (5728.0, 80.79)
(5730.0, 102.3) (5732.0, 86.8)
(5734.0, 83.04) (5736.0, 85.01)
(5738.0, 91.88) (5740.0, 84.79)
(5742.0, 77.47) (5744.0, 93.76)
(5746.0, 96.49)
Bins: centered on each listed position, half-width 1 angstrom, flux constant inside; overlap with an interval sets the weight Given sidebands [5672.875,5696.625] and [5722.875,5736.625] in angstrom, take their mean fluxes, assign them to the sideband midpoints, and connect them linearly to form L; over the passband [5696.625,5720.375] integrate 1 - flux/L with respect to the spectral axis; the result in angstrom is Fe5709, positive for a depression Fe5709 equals 1.3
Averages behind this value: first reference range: 81.2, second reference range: 87.5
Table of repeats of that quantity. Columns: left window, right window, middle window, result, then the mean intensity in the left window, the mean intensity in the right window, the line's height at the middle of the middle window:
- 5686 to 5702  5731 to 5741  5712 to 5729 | 0.6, 82.3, 86.3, 84.8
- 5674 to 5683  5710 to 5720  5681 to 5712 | 1.1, 83.8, 80.7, 82.2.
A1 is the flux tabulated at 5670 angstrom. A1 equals 85.94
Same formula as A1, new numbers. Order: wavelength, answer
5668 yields 81.61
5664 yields 74.67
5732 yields 86.8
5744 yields 93.76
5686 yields 75.75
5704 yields 81.31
